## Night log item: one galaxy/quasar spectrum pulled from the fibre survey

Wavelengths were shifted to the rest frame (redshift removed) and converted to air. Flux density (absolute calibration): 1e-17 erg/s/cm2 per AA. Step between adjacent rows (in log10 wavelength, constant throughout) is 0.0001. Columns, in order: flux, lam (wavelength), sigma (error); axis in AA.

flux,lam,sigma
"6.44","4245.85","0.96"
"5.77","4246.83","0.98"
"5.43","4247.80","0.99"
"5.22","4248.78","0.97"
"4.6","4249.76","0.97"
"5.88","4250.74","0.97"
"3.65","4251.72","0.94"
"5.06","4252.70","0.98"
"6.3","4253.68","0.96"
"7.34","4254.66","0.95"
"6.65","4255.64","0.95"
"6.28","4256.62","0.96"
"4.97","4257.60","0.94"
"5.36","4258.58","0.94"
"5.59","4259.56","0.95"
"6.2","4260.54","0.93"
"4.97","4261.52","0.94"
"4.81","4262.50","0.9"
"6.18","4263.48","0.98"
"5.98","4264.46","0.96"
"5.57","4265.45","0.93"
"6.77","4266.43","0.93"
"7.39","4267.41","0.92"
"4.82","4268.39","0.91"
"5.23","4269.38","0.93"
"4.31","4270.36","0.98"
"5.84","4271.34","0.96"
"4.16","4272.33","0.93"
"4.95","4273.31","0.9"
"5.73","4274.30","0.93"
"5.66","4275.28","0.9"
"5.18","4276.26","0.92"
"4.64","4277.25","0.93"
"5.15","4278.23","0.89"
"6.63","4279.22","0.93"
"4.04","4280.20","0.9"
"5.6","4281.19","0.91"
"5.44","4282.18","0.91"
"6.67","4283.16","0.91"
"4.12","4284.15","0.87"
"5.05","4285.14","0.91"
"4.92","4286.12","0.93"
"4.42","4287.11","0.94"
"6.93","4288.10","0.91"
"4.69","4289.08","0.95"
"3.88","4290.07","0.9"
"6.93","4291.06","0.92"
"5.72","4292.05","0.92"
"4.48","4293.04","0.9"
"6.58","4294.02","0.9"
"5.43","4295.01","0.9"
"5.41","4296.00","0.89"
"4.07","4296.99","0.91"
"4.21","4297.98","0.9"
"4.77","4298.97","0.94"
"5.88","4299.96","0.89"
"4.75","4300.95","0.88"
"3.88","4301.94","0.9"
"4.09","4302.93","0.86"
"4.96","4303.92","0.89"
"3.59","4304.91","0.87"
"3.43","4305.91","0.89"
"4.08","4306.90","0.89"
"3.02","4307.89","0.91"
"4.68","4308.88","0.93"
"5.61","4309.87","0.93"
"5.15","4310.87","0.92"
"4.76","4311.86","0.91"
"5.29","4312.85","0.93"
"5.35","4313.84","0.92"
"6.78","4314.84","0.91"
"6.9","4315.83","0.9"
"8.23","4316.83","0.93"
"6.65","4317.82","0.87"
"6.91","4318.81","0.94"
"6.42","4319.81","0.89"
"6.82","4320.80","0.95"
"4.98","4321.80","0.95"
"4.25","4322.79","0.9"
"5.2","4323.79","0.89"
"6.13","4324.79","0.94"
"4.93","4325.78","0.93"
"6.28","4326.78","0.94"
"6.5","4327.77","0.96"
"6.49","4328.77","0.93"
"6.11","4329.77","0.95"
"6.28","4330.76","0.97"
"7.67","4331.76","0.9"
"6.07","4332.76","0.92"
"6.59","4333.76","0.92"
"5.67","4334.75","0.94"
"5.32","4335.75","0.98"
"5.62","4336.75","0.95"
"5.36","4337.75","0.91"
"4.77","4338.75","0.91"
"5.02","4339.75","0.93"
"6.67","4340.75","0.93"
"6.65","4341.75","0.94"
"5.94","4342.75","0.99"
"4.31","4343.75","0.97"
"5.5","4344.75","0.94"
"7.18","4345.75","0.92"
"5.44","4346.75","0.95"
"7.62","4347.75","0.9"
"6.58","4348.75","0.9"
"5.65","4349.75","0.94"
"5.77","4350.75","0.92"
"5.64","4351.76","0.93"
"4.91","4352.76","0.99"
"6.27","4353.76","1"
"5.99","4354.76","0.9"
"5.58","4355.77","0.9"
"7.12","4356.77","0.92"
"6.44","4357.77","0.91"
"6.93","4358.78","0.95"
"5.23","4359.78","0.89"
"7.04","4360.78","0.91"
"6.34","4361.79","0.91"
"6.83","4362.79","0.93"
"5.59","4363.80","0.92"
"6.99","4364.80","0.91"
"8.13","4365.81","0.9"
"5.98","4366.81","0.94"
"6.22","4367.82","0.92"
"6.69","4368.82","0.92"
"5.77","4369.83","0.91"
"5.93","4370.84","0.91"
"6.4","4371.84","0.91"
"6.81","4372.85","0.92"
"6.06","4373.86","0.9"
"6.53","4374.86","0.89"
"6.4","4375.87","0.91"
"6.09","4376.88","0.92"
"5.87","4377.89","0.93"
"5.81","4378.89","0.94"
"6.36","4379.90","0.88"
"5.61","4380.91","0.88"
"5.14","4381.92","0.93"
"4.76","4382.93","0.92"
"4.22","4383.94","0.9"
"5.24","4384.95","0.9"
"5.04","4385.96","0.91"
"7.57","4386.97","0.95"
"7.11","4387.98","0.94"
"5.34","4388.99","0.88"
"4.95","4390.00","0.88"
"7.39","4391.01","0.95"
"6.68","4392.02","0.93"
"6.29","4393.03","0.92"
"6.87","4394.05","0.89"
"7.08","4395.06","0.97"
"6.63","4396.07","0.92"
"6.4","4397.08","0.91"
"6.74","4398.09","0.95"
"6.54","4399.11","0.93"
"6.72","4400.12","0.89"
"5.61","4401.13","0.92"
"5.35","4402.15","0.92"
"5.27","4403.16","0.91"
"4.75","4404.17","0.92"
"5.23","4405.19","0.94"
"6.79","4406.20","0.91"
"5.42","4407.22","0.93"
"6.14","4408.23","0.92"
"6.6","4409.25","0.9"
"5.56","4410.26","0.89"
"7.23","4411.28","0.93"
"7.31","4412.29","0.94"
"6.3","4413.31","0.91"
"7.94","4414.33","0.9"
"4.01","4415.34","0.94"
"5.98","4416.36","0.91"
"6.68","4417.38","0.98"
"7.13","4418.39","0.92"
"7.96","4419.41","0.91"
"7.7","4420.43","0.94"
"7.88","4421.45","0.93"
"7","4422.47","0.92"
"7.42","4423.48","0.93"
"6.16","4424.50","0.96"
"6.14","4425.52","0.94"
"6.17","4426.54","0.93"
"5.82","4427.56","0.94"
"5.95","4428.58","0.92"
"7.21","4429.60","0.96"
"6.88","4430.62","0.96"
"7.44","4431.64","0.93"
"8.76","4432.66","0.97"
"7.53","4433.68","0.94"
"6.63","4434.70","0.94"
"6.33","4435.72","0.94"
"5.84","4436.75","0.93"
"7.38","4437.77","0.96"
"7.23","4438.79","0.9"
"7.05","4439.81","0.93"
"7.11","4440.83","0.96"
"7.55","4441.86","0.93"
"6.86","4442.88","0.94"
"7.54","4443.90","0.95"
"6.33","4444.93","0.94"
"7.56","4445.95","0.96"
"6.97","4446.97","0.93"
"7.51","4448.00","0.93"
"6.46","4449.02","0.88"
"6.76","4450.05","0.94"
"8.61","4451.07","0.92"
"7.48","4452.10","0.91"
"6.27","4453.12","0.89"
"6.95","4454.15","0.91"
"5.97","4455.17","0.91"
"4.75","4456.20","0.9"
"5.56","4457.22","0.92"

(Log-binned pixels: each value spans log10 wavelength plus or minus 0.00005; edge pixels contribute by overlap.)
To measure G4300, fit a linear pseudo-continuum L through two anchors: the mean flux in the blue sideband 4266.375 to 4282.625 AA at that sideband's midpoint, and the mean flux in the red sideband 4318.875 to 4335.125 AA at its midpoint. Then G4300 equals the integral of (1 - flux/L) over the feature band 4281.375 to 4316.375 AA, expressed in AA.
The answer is 3.9 AA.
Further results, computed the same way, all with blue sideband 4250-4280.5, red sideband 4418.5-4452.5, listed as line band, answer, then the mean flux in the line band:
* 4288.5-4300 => 1.3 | 5.16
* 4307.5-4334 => 0.4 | 5.93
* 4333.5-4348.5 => 0.9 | 5.85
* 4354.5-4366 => -0.2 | 6.48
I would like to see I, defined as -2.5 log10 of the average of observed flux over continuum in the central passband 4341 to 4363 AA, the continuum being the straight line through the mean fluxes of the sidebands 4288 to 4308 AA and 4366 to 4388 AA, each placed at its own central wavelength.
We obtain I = -0.097 mag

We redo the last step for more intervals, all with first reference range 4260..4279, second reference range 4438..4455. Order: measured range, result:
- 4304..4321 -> 0.077 mag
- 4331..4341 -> 0.041 mag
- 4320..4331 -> 0.031 mag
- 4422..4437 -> 0.031 mag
